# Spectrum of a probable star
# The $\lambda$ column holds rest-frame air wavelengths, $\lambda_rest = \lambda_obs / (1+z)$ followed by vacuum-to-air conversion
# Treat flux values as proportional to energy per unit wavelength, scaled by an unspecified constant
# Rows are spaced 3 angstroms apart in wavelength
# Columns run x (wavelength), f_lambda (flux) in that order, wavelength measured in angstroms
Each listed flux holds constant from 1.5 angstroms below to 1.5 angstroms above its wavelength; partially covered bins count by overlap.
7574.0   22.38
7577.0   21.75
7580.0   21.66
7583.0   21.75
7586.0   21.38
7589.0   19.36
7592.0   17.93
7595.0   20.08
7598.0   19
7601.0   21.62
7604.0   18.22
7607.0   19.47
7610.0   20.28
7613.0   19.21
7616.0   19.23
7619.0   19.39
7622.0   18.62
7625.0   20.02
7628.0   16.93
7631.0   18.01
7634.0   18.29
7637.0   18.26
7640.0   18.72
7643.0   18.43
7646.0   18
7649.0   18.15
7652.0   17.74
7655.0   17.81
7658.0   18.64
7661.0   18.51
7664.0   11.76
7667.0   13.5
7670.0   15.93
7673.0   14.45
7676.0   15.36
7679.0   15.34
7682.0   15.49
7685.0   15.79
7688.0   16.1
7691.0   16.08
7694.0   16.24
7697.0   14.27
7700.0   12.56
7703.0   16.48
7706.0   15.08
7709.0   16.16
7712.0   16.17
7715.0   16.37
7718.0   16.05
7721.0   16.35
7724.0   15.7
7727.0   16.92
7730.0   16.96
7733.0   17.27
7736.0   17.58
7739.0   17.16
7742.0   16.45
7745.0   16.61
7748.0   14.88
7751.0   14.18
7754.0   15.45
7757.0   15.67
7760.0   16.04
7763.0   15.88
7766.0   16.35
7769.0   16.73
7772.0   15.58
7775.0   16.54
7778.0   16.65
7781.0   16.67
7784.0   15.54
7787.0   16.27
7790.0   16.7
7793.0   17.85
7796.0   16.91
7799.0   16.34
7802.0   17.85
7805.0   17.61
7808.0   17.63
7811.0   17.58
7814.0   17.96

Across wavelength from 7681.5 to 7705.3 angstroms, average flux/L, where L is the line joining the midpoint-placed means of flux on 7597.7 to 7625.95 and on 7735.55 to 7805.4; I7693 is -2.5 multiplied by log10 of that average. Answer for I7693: 0.17 mag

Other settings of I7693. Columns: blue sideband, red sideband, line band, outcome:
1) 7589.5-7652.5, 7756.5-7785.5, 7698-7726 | 0.104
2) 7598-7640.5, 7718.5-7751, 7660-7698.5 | 0.161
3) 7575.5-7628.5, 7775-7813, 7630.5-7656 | 0.061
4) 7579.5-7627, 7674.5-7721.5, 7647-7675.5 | 0.062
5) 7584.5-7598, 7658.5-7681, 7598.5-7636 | -0.056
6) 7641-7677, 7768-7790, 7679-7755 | 0.034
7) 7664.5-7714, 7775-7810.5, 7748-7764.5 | 0.064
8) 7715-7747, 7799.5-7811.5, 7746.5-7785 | 0.081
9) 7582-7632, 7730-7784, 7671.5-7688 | 0.164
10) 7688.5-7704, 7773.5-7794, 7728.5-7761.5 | -0.018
